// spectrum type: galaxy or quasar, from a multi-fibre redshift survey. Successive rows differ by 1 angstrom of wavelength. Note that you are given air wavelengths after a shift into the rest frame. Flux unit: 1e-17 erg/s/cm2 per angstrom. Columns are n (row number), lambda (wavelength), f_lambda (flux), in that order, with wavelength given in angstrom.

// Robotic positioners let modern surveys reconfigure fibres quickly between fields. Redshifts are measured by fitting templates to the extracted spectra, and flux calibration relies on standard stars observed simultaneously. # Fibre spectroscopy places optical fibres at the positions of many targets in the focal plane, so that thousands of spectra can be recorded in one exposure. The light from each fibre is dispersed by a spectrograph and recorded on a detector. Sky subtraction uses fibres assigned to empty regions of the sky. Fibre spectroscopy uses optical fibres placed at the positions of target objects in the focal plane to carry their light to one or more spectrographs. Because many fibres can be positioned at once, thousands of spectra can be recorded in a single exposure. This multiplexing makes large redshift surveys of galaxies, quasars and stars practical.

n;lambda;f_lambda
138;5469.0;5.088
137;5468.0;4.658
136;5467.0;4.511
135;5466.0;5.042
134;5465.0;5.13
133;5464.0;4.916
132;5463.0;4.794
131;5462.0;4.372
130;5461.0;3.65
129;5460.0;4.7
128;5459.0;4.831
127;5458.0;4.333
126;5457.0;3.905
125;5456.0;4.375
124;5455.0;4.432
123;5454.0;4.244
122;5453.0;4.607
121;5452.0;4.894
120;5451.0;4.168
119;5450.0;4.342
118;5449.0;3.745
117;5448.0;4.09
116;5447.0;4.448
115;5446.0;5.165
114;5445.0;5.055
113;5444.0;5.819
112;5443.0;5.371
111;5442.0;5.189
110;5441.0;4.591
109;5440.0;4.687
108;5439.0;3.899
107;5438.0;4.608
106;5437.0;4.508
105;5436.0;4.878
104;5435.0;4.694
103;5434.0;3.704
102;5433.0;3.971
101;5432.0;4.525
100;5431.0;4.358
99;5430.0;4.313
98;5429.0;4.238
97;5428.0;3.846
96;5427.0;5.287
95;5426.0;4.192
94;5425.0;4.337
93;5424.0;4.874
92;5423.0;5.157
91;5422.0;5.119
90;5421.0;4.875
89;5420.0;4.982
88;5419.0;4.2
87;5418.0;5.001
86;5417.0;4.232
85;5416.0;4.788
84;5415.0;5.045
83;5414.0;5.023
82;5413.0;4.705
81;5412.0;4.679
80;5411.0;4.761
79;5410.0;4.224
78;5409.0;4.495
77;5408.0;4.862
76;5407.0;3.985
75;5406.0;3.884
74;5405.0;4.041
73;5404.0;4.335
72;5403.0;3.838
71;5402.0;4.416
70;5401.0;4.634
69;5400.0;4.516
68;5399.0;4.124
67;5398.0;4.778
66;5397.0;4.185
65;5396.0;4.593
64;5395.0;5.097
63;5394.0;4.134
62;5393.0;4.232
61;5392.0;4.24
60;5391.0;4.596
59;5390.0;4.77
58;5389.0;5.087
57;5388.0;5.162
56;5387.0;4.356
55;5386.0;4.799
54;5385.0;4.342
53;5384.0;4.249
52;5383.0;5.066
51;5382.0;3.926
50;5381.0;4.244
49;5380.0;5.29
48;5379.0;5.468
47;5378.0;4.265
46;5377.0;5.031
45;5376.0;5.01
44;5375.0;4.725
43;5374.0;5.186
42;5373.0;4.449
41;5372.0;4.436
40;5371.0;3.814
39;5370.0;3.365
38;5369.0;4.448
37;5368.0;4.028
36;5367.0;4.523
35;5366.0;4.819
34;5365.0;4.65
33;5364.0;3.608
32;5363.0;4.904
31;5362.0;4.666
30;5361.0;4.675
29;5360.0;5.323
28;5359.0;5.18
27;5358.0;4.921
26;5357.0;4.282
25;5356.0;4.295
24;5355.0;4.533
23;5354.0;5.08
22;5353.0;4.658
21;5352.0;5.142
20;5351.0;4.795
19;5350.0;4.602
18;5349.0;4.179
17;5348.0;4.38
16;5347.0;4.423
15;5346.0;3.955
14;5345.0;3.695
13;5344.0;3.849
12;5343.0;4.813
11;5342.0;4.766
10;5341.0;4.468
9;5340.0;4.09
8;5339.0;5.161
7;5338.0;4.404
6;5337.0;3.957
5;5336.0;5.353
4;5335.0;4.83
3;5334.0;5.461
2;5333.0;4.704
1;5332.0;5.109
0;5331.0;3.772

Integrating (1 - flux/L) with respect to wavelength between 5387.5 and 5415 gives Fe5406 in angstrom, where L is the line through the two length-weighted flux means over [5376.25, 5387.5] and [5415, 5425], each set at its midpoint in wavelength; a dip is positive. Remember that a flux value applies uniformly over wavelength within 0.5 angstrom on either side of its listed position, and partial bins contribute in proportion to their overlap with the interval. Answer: 1.2 angstrom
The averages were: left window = 4.65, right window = 4.79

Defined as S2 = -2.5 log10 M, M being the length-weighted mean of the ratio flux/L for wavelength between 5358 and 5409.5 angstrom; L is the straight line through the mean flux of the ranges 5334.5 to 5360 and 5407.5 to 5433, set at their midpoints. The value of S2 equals 0.02 mag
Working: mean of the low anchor 4.57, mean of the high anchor 4.63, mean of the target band 4.53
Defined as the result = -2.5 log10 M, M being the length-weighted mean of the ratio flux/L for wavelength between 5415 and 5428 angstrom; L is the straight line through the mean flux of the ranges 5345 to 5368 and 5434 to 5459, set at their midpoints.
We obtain -0.036 mag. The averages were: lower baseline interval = 4.58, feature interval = 4.73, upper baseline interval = 4.57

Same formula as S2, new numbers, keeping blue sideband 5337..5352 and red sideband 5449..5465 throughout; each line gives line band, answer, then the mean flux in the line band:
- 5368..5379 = -0.020 mag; 4.5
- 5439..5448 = -0.114 mag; 4.92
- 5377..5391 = -0.068 mag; 4.7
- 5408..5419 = -0.061 mag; 4.68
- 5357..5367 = -0.072 mag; 4.71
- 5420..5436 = -0.023 mag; 4.53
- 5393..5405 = 0.006 mag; 4.4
